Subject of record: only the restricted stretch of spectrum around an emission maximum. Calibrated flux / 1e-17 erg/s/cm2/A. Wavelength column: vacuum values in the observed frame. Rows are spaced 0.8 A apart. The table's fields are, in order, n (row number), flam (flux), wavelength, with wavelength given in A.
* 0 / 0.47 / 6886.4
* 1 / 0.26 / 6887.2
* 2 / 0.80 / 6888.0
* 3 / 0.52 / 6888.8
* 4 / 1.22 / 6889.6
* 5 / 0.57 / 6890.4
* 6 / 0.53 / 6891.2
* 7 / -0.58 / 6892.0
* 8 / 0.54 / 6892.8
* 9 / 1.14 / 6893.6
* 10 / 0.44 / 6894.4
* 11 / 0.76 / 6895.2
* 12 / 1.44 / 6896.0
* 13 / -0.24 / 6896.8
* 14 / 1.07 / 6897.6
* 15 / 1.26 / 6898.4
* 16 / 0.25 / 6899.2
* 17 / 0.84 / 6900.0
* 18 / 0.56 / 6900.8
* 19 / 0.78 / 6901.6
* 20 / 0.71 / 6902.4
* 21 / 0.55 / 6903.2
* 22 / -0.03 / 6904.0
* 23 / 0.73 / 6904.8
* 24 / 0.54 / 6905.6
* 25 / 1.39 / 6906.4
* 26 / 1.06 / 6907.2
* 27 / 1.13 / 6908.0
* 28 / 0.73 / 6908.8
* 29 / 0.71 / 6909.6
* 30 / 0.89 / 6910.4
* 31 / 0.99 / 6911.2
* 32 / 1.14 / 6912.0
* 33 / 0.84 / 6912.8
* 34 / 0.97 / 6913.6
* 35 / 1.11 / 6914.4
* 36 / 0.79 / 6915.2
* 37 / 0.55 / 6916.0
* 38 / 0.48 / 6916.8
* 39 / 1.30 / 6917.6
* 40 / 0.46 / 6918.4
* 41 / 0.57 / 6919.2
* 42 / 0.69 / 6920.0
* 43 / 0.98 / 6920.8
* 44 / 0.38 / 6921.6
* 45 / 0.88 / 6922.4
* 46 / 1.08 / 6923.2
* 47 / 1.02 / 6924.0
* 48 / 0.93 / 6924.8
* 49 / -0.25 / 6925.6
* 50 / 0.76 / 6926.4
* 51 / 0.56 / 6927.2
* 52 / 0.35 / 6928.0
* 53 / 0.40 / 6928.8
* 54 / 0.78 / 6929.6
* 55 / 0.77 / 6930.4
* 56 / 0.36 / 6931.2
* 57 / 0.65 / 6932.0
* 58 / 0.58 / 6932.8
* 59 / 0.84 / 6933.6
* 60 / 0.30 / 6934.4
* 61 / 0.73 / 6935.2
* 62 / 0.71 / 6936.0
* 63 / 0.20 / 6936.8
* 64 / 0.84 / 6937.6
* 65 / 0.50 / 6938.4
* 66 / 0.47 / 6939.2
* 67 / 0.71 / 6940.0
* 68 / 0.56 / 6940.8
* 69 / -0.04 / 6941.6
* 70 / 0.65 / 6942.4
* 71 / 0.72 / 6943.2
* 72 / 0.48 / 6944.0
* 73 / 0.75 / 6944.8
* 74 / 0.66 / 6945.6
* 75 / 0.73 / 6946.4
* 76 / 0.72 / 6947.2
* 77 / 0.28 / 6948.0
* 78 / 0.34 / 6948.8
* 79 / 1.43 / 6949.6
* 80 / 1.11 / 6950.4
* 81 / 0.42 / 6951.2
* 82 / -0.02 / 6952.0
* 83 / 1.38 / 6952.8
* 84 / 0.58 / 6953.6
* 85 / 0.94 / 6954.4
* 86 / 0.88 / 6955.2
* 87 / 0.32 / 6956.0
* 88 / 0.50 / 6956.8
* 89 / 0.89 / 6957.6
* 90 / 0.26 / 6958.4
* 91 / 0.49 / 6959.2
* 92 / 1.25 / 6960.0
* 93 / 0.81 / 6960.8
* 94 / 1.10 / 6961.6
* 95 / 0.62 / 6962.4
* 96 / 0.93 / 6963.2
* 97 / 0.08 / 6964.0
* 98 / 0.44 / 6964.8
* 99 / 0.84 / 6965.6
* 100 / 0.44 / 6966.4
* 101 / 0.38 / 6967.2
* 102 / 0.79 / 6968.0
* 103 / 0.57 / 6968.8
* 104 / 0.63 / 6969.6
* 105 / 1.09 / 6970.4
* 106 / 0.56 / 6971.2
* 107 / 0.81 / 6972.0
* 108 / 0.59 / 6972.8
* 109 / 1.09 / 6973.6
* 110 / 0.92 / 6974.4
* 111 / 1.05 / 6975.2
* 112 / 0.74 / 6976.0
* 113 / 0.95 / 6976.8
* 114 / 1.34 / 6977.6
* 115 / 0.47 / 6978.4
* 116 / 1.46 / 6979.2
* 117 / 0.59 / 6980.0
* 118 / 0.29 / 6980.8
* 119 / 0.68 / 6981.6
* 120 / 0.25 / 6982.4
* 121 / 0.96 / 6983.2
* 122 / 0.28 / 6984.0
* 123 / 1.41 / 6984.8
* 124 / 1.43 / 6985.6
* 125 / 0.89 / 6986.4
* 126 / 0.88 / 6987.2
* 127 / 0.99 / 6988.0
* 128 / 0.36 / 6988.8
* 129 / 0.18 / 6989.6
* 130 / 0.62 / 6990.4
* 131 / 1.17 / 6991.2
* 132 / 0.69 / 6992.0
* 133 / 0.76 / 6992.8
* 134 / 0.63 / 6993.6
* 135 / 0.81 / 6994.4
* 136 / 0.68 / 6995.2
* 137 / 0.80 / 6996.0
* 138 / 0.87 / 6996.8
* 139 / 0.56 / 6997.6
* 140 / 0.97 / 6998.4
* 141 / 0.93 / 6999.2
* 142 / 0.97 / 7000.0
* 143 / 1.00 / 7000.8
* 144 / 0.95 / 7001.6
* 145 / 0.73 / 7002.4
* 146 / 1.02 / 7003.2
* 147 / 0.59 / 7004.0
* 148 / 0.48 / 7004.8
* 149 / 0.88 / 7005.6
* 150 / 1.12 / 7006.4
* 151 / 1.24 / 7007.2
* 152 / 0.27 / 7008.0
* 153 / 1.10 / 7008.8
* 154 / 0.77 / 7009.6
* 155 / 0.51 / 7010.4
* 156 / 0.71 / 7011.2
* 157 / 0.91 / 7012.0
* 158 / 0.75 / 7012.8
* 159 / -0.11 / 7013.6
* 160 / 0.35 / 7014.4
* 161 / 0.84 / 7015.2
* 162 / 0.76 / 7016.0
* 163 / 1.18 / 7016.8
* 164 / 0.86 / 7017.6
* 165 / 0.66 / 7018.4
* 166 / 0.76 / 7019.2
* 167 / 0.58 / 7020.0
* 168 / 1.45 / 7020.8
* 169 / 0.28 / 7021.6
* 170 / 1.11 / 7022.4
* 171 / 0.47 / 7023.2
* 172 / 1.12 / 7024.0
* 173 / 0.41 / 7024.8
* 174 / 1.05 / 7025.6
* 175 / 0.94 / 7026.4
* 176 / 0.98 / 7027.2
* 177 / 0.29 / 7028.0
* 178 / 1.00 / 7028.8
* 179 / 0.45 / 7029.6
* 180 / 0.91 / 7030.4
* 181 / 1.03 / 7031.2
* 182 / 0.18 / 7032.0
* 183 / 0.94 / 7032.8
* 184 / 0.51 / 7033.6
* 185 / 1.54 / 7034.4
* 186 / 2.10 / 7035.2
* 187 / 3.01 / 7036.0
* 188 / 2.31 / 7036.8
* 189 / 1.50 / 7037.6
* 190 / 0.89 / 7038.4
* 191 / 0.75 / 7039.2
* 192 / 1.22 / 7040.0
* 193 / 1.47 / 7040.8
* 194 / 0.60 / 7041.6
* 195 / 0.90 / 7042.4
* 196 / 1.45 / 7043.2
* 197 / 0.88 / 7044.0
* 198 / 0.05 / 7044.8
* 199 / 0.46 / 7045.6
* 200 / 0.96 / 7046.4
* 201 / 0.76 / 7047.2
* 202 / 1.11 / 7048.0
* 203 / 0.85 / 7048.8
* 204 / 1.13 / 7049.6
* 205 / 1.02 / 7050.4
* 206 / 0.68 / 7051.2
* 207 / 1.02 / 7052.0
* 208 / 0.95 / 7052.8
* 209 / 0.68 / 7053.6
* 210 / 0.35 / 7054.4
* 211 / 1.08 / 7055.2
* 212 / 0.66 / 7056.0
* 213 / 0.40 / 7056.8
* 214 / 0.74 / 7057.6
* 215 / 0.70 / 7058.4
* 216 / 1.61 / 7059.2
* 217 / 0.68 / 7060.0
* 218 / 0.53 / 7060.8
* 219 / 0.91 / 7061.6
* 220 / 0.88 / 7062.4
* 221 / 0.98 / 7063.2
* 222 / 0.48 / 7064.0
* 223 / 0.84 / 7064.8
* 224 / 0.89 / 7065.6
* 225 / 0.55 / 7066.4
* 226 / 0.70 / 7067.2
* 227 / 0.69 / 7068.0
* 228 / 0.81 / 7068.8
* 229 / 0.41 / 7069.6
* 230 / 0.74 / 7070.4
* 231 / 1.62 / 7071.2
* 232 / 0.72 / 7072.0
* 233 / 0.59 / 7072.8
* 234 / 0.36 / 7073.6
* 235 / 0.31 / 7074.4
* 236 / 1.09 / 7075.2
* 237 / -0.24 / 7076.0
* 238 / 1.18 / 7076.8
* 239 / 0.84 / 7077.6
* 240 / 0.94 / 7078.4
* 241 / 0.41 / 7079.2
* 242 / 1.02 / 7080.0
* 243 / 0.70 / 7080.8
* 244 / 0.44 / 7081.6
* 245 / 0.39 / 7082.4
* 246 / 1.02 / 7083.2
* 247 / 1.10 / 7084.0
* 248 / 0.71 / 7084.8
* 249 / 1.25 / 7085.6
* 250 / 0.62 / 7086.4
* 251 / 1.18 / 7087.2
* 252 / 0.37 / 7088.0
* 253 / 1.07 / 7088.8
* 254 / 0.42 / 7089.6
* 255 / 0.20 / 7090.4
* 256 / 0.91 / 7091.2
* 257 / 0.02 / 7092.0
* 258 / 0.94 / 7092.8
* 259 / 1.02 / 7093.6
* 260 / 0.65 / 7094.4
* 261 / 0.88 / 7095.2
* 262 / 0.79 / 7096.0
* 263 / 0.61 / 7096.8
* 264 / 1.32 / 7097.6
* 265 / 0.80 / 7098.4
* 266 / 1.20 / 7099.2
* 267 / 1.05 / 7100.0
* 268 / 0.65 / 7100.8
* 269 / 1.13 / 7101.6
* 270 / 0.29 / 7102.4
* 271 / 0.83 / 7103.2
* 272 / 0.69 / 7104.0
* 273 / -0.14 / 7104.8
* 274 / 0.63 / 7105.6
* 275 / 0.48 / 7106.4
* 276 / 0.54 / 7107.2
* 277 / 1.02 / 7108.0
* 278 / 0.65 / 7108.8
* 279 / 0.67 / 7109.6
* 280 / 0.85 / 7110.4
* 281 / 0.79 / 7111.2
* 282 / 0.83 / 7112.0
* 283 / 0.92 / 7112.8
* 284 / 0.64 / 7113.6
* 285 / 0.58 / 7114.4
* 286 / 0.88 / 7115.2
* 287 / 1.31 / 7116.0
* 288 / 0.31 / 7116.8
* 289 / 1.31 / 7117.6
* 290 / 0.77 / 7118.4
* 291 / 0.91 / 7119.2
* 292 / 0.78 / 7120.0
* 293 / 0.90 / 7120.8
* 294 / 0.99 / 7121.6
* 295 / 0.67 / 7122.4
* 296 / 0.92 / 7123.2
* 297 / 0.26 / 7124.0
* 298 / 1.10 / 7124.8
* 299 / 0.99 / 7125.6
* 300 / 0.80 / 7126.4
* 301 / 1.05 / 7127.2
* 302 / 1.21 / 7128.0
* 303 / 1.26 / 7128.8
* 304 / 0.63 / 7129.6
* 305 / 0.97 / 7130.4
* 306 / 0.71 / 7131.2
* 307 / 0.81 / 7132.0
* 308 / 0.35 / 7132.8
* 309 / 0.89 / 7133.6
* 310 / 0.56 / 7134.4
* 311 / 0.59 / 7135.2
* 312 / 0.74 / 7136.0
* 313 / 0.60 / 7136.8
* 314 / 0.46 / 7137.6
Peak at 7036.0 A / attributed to H-alpha 6563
